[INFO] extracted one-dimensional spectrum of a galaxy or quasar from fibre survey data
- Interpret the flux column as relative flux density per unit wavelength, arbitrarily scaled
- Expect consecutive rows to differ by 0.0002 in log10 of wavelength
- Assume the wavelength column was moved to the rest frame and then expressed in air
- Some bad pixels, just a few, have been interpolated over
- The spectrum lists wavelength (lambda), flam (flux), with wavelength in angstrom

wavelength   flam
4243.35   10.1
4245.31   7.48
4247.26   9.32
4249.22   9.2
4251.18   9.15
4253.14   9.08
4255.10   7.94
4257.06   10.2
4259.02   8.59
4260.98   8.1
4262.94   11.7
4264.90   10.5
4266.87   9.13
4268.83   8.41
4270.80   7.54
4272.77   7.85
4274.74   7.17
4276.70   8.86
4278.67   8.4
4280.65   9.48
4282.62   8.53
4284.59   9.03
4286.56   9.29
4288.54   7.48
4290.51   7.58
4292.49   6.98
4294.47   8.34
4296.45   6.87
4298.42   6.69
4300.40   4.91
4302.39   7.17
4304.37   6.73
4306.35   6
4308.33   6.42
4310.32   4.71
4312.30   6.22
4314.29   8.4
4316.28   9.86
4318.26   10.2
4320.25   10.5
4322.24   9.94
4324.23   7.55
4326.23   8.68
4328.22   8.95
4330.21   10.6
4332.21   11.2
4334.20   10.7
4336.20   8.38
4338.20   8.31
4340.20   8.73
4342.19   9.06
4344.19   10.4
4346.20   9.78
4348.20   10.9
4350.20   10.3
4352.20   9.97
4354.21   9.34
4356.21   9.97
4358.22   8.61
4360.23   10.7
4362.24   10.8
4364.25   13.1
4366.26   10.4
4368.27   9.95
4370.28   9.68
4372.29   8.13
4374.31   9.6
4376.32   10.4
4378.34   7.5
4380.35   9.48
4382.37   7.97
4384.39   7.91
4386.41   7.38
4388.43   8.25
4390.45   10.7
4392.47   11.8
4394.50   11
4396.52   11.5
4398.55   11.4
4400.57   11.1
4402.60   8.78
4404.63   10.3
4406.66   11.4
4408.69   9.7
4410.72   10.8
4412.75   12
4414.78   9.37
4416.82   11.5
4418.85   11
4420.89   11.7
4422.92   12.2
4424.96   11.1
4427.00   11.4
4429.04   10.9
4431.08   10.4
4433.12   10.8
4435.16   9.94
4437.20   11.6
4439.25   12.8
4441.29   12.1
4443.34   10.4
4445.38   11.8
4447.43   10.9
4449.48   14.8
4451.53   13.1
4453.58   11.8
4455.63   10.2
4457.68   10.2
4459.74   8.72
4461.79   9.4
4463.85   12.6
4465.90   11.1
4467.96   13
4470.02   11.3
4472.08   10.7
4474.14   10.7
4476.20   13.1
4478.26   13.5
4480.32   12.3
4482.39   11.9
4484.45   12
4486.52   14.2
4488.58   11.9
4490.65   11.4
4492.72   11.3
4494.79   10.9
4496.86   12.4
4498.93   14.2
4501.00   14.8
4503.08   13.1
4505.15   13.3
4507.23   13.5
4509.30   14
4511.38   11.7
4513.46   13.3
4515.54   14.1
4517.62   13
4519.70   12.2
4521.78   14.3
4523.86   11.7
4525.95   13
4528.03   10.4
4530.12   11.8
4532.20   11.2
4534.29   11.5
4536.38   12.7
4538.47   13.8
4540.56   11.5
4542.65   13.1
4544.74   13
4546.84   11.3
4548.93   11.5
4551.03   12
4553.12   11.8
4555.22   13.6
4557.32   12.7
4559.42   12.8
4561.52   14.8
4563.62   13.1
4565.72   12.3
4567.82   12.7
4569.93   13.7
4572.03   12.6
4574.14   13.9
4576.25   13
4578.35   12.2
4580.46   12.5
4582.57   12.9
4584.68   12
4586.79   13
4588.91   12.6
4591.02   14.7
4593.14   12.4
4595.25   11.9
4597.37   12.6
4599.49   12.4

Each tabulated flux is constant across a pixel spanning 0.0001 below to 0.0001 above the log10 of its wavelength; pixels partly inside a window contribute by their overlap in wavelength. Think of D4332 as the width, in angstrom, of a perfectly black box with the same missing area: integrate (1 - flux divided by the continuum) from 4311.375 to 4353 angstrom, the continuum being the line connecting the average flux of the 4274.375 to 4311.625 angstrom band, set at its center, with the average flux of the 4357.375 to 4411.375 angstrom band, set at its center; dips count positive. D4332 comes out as -4.8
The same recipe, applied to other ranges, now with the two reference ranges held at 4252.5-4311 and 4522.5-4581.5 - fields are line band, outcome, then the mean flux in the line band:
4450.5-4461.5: 0.2 angstrom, 10.7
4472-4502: -2.5 angstrom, 12.4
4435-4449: -1.2 angstrom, 11.6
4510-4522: -1.1 angstrom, 13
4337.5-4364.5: -2.3 angstrom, 9.93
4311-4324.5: -0.5 angstrom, 8.94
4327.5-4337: -1.3 angstrom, 10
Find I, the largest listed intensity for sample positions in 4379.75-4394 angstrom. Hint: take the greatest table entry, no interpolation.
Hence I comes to 11.8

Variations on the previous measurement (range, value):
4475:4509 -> 14.8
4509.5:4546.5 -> 14.3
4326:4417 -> 13.1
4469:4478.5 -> 13.5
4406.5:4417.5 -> 12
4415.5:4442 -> 12.8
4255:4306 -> 11.7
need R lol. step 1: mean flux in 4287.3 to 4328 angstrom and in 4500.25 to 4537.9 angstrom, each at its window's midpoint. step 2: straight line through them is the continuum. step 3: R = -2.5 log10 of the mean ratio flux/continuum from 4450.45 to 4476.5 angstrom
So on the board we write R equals 0.021 mag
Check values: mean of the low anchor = 7.6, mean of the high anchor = 12.7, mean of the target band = 11.2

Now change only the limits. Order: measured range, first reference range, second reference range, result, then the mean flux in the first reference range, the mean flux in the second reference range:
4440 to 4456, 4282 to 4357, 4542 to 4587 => -0.12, 8.55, 12.7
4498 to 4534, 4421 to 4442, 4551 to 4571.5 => -0.04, 11.3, 13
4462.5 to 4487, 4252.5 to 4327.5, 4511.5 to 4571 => -0.06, 8.18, 12.6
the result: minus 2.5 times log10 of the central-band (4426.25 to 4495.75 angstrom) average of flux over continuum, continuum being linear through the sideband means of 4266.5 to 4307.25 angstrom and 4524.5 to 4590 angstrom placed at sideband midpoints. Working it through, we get -0.07 mag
